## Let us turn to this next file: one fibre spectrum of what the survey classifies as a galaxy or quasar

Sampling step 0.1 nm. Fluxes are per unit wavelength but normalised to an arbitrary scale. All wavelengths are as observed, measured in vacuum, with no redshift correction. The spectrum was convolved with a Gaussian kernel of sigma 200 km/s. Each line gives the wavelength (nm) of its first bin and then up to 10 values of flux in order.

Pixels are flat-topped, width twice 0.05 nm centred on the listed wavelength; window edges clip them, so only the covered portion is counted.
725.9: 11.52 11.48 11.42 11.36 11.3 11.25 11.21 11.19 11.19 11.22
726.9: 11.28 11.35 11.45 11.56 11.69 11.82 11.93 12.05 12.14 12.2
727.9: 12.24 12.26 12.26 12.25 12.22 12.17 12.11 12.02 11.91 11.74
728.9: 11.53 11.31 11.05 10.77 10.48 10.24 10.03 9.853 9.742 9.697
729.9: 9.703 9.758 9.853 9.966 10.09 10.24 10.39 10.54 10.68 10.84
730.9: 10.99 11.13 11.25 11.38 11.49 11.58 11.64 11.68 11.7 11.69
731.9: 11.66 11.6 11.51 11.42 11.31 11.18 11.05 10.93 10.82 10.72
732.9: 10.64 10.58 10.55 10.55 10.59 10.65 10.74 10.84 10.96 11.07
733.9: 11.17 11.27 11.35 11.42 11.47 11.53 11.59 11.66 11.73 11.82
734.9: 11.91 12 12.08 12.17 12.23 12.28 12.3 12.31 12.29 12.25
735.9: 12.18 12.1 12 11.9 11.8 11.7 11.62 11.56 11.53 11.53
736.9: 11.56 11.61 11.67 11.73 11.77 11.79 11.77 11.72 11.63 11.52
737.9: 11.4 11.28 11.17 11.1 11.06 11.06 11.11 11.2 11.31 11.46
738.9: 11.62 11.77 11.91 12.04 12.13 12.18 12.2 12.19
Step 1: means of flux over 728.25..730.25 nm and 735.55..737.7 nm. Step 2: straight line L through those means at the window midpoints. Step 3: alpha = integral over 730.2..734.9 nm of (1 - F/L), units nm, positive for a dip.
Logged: 0.06 nm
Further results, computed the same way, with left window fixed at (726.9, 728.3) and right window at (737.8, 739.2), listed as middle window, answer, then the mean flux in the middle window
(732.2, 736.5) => 0.041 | 11.5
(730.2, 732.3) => 0.105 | 11.1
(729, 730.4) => 0.199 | 10.1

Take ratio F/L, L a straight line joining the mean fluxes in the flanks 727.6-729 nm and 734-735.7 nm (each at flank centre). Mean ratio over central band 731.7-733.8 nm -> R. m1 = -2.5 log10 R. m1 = 0.086 mag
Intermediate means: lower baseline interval 12.1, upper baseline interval 11.9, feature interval 11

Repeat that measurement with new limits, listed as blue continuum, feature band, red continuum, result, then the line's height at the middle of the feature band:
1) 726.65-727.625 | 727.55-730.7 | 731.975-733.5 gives 0.027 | 11.3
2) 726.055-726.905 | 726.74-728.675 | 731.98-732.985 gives -0.063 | 11.2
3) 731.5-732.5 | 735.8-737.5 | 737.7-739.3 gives -0.029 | 11.5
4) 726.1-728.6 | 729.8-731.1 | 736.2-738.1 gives 0.132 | 11.7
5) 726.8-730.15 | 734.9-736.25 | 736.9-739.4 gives -0.062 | 11.5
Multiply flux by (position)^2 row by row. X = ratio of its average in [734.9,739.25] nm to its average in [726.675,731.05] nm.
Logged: 1.08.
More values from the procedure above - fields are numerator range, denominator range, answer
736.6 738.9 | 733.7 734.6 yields 1.02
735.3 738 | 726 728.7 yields 1.03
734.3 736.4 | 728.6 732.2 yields 1.12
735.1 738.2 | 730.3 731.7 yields 1.08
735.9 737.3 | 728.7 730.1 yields 1.14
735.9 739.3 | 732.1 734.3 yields 1.07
